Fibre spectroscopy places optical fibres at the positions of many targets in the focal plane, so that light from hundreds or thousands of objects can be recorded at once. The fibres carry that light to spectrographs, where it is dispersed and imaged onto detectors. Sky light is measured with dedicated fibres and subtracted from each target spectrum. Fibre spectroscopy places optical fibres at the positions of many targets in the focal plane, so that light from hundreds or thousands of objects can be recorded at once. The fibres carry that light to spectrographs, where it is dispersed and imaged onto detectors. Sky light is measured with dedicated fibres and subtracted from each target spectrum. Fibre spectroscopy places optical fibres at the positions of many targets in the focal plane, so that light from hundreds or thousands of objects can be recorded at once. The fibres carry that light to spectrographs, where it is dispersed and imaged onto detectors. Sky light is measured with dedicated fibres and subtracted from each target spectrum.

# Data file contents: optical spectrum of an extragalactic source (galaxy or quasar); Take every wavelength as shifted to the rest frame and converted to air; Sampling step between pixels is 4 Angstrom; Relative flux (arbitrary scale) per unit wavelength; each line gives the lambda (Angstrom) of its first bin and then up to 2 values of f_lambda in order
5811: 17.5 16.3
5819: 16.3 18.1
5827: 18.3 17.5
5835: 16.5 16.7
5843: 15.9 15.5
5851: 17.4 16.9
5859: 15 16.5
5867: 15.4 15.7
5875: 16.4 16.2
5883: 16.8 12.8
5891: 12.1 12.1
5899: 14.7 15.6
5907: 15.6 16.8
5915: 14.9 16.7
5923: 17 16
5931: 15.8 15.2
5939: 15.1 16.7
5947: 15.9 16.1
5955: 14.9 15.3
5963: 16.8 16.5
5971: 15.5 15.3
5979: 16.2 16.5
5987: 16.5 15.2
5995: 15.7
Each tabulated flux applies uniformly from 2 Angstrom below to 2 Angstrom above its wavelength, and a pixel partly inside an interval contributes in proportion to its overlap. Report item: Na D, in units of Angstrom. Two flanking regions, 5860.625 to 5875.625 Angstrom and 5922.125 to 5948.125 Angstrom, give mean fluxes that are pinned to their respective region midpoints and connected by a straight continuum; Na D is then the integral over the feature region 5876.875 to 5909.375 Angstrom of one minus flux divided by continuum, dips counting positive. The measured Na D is 2.87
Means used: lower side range 15.9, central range 14.5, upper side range 15.9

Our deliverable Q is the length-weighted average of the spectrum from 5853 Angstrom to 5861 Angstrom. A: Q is 15.9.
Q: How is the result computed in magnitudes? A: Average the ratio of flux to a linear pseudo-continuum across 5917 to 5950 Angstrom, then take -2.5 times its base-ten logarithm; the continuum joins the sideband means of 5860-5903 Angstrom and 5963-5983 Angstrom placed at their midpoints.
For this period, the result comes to -0.035 mag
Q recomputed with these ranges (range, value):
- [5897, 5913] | 15.7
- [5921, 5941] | 15.8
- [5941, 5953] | 16.2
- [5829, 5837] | 17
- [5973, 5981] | 15.8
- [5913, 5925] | 16.2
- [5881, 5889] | 14.8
